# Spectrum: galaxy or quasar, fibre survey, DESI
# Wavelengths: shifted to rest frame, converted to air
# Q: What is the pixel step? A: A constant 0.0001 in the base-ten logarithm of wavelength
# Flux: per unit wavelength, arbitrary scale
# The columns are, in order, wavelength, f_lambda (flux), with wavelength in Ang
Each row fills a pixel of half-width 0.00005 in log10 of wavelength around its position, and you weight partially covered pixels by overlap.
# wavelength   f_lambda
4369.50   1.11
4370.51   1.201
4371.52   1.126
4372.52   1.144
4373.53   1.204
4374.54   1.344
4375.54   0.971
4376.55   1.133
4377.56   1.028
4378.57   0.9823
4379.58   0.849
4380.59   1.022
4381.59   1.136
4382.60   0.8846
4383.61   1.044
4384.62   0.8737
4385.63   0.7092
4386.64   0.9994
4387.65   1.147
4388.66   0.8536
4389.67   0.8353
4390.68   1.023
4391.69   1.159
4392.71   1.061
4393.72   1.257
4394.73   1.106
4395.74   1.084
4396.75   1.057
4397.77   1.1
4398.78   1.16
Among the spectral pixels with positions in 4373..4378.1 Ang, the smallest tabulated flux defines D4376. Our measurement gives 0.971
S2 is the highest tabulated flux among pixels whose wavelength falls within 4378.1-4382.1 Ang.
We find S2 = 1.136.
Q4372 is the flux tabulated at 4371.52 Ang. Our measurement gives 1.126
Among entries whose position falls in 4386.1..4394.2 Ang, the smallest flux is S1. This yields 0.8353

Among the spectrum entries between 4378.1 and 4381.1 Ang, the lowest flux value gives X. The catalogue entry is 0.849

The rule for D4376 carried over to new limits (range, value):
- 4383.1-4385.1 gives 0.8737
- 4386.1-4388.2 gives 0.9994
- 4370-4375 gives 1.126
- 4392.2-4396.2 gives 1.061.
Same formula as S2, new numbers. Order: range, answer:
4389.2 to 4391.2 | 1.023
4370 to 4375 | 1.344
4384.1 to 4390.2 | 1.147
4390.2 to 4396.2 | 1.257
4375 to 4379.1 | 1.133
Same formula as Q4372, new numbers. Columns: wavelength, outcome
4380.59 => 1.022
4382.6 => 0.8846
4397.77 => 1.1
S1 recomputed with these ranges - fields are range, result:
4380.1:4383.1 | 0.8846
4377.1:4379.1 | 0.9823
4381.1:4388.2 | 0.7092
